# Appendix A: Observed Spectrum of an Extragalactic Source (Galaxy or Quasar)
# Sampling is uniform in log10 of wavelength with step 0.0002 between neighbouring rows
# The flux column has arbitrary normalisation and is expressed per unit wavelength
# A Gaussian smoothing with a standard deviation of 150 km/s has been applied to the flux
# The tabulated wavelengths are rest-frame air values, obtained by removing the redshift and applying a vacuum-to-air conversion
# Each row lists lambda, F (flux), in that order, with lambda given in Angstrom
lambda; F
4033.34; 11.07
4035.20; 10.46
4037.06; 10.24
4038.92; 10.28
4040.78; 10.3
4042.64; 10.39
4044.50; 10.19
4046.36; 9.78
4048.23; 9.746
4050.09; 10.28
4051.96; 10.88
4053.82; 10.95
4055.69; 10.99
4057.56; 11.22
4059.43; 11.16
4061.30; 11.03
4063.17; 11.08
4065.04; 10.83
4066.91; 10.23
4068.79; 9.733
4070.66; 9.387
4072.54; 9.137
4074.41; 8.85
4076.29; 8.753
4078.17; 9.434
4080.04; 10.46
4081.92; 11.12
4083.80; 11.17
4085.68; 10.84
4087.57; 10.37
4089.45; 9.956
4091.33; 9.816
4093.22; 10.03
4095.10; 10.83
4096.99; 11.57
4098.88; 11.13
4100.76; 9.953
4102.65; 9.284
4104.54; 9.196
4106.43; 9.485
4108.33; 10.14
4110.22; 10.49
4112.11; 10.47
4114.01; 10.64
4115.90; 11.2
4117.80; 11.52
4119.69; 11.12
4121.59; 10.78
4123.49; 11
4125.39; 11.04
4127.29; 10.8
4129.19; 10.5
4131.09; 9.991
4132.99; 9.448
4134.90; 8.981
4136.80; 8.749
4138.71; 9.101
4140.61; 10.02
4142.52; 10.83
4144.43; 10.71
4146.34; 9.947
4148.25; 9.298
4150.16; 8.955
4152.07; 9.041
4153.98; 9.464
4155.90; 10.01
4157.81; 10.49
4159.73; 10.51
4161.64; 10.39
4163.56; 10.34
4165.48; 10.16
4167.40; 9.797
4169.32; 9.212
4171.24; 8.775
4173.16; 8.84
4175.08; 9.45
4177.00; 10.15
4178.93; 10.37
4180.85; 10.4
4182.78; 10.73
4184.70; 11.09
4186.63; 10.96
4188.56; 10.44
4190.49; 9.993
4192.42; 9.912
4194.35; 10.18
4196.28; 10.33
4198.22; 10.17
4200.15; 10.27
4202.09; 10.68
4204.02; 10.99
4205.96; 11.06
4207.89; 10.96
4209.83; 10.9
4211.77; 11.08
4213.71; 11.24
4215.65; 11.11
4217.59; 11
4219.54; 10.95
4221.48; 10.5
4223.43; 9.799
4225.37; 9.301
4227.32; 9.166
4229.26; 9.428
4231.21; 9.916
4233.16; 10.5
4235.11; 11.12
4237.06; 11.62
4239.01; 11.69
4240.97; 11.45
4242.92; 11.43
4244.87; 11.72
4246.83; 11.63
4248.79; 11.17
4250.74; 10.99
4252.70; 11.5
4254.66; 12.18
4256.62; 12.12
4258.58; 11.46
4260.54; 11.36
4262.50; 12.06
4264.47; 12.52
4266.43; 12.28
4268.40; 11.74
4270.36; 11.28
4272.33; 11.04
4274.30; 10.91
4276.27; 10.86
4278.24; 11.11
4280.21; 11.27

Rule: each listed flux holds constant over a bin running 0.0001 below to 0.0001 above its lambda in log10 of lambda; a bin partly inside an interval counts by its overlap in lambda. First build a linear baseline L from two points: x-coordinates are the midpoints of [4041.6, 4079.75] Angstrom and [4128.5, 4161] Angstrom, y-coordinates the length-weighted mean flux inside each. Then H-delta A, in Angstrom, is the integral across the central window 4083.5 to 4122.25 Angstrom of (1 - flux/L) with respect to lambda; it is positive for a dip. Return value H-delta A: -1.85 Angstrom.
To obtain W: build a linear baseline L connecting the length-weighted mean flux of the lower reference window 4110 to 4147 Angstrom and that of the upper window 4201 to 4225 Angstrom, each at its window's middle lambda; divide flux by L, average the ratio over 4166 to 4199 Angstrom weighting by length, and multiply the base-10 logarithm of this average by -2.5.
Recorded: 0.06 mag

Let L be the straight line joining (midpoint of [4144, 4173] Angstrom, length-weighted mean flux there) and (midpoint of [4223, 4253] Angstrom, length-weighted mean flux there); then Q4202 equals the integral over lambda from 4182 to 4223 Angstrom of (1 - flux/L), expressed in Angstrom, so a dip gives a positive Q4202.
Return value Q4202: -1.4 Angstrom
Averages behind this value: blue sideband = 9.76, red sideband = 10.8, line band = 10.7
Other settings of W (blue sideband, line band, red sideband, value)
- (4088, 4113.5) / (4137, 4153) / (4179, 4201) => 0.07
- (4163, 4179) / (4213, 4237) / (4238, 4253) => 0.06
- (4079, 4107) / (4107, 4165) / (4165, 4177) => -0.04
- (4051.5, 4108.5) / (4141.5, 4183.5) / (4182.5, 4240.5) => 0.06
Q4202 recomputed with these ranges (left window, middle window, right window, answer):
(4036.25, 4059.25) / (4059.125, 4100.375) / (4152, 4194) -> 0.2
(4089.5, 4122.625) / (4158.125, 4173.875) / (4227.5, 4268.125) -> 1.5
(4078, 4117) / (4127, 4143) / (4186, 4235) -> 1.0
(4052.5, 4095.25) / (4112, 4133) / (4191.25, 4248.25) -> -0.7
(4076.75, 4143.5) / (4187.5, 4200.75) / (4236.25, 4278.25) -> 1.0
